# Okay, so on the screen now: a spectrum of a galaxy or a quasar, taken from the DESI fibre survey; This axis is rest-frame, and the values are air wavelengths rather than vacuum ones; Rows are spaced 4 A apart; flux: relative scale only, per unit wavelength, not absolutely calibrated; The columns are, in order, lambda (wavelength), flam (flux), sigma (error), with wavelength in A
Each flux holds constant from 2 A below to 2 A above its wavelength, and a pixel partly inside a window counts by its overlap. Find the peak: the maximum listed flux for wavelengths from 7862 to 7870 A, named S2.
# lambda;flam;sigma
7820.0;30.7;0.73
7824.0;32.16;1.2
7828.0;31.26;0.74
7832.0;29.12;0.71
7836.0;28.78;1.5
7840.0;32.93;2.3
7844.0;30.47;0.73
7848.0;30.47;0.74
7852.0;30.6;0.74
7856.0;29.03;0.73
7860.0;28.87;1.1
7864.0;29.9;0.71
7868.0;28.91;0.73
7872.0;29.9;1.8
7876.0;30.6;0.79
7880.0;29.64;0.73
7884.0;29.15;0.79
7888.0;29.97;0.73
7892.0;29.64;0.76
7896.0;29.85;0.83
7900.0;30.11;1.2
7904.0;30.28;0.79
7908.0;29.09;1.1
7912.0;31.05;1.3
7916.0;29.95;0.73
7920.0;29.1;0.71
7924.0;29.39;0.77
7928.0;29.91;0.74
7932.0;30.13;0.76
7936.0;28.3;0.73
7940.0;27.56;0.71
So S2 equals 29.9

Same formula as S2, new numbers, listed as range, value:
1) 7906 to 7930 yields 31.05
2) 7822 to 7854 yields 32.93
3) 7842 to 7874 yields 30.6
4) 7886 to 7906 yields 30.28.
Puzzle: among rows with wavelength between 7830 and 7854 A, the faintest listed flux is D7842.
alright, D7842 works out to 28.78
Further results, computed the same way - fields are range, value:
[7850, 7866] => 28.87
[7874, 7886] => 29.15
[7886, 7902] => 29.64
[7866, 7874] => 28.91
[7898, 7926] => 29.09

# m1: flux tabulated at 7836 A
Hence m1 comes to 28.78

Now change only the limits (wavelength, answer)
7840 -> 32.93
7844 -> 30.47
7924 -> 29.39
